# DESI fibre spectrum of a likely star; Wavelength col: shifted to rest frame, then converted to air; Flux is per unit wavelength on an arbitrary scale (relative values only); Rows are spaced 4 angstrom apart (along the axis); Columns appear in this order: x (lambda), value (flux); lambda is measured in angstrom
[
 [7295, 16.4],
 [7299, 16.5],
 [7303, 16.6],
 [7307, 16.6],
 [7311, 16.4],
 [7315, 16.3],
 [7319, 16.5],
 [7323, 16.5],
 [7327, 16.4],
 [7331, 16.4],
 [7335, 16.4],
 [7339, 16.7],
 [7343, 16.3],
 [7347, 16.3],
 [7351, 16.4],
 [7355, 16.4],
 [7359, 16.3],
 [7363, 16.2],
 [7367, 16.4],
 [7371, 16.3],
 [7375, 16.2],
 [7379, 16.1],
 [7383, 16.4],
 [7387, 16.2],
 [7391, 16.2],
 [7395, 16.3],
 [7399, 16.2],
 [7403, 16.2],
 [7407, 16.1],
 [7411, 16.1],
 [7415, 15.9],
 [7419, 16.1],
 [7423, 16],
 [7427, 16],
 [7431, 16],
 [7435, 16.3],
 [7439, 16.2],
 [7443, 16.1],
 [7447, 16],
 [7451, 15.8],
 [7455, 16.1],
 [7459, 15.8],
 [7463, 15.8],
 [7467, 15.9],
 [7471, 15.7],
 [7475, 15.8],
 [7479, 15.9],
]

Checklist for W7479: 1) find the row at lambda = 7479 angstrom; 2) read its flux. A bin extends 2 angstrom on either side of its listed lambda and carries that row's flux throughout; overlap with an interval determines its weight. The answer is 15.9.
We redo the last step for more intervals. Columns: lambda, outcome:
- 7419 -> 16.1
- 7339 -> 16.7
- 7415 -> 15.9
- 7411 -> 16.1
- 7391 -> 16.2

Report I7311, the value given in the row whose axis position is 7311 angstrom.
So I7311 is 16.4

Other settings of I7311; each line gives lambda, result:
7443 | 16.1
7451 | 15.8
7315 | 16.3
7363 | 16.2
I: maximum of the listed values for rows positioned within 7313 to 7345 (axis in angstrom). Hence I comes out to 16.7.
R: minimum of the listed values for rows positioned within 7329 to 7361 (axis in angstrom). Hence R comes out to 16.3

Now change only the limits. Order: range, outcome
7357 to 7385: 16.1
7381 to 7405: 16.2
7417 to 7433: 16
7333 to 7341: 16.4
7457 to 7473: 15.7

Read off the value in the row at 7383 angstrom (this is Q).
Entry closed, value 16.4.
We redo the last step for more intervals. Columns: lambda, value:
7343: 16.3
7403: 16.2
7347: 16.3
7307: 16.6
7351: 16.4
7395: 16.3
